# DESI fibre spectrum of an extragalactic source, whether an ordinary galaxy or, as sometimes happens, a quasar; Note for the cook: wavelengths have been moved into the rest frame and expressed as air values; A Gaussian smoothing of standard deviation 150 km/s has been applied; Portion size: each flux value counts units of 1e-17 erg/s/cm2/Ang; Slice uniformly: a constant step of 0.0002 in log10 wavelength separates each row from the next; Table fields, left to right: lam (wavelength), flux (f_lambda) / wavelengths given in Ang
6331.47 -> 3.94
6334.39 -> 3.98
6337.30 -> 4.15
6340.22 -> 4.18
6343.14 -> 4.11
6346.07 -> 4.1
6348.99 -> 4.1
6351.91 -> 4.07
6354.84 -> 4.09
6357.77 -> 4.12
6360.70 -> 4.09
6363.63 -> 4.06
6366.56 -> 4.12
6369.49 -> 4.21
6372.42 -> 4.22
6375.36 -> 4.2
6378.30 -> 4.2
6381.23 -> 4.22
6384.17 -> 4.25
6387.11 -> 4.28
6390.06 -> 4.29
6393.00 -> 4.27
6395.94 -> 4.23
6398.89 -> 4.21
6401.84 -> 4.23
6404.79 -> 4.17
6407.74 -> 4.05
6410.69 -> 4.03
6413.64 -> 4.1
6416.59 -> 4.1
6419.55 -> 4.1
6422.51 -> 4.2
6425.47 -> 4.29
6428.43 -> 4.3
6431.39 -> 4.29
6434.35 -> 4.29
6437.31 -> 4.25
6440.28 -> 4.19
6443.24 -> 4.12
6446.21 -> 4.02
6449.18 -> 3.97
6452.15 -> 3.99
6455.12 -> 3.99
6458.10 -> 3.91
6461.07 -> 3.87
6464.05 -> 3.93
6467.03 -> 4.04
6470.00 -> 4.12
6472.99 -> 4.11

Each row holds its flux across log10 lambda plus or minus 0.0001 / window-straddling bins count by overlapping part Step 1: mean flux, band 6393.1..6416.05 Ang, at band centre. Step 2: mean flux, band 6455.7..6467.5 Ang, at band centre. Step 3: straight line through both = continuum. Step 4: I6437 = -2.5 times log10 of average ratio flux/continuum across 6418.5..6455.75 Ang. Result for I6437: -0.04 mag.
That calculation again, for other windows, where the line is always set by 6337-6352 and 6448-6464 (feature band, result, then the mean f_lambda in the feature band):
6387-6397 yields -0.06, 4.27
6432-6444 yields -0.07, 4.23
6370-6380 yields -0.04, 4.21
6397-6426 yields -0.03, 4.14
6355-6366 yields 0.00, 4.09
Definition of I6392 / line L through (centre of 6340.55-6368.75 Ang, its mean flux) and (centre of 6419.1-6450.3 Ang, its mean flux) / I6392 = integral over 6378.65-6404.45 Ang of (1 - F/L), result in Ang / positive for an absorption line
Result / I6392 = -0.6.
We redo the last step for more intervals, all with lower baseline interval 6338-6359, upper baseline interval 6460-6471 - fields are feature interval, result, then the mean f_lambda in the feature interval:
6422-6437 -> -0.93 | 4.28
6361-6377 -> -0.27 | 4.16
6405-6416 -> -0.08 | 4.08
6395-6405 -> -0.39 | 4.21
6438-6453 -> -0.23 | 4.07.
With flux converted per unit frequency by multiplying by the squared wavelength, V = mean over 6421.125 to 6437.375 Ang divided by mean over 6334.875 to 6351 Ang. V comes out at 1.07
